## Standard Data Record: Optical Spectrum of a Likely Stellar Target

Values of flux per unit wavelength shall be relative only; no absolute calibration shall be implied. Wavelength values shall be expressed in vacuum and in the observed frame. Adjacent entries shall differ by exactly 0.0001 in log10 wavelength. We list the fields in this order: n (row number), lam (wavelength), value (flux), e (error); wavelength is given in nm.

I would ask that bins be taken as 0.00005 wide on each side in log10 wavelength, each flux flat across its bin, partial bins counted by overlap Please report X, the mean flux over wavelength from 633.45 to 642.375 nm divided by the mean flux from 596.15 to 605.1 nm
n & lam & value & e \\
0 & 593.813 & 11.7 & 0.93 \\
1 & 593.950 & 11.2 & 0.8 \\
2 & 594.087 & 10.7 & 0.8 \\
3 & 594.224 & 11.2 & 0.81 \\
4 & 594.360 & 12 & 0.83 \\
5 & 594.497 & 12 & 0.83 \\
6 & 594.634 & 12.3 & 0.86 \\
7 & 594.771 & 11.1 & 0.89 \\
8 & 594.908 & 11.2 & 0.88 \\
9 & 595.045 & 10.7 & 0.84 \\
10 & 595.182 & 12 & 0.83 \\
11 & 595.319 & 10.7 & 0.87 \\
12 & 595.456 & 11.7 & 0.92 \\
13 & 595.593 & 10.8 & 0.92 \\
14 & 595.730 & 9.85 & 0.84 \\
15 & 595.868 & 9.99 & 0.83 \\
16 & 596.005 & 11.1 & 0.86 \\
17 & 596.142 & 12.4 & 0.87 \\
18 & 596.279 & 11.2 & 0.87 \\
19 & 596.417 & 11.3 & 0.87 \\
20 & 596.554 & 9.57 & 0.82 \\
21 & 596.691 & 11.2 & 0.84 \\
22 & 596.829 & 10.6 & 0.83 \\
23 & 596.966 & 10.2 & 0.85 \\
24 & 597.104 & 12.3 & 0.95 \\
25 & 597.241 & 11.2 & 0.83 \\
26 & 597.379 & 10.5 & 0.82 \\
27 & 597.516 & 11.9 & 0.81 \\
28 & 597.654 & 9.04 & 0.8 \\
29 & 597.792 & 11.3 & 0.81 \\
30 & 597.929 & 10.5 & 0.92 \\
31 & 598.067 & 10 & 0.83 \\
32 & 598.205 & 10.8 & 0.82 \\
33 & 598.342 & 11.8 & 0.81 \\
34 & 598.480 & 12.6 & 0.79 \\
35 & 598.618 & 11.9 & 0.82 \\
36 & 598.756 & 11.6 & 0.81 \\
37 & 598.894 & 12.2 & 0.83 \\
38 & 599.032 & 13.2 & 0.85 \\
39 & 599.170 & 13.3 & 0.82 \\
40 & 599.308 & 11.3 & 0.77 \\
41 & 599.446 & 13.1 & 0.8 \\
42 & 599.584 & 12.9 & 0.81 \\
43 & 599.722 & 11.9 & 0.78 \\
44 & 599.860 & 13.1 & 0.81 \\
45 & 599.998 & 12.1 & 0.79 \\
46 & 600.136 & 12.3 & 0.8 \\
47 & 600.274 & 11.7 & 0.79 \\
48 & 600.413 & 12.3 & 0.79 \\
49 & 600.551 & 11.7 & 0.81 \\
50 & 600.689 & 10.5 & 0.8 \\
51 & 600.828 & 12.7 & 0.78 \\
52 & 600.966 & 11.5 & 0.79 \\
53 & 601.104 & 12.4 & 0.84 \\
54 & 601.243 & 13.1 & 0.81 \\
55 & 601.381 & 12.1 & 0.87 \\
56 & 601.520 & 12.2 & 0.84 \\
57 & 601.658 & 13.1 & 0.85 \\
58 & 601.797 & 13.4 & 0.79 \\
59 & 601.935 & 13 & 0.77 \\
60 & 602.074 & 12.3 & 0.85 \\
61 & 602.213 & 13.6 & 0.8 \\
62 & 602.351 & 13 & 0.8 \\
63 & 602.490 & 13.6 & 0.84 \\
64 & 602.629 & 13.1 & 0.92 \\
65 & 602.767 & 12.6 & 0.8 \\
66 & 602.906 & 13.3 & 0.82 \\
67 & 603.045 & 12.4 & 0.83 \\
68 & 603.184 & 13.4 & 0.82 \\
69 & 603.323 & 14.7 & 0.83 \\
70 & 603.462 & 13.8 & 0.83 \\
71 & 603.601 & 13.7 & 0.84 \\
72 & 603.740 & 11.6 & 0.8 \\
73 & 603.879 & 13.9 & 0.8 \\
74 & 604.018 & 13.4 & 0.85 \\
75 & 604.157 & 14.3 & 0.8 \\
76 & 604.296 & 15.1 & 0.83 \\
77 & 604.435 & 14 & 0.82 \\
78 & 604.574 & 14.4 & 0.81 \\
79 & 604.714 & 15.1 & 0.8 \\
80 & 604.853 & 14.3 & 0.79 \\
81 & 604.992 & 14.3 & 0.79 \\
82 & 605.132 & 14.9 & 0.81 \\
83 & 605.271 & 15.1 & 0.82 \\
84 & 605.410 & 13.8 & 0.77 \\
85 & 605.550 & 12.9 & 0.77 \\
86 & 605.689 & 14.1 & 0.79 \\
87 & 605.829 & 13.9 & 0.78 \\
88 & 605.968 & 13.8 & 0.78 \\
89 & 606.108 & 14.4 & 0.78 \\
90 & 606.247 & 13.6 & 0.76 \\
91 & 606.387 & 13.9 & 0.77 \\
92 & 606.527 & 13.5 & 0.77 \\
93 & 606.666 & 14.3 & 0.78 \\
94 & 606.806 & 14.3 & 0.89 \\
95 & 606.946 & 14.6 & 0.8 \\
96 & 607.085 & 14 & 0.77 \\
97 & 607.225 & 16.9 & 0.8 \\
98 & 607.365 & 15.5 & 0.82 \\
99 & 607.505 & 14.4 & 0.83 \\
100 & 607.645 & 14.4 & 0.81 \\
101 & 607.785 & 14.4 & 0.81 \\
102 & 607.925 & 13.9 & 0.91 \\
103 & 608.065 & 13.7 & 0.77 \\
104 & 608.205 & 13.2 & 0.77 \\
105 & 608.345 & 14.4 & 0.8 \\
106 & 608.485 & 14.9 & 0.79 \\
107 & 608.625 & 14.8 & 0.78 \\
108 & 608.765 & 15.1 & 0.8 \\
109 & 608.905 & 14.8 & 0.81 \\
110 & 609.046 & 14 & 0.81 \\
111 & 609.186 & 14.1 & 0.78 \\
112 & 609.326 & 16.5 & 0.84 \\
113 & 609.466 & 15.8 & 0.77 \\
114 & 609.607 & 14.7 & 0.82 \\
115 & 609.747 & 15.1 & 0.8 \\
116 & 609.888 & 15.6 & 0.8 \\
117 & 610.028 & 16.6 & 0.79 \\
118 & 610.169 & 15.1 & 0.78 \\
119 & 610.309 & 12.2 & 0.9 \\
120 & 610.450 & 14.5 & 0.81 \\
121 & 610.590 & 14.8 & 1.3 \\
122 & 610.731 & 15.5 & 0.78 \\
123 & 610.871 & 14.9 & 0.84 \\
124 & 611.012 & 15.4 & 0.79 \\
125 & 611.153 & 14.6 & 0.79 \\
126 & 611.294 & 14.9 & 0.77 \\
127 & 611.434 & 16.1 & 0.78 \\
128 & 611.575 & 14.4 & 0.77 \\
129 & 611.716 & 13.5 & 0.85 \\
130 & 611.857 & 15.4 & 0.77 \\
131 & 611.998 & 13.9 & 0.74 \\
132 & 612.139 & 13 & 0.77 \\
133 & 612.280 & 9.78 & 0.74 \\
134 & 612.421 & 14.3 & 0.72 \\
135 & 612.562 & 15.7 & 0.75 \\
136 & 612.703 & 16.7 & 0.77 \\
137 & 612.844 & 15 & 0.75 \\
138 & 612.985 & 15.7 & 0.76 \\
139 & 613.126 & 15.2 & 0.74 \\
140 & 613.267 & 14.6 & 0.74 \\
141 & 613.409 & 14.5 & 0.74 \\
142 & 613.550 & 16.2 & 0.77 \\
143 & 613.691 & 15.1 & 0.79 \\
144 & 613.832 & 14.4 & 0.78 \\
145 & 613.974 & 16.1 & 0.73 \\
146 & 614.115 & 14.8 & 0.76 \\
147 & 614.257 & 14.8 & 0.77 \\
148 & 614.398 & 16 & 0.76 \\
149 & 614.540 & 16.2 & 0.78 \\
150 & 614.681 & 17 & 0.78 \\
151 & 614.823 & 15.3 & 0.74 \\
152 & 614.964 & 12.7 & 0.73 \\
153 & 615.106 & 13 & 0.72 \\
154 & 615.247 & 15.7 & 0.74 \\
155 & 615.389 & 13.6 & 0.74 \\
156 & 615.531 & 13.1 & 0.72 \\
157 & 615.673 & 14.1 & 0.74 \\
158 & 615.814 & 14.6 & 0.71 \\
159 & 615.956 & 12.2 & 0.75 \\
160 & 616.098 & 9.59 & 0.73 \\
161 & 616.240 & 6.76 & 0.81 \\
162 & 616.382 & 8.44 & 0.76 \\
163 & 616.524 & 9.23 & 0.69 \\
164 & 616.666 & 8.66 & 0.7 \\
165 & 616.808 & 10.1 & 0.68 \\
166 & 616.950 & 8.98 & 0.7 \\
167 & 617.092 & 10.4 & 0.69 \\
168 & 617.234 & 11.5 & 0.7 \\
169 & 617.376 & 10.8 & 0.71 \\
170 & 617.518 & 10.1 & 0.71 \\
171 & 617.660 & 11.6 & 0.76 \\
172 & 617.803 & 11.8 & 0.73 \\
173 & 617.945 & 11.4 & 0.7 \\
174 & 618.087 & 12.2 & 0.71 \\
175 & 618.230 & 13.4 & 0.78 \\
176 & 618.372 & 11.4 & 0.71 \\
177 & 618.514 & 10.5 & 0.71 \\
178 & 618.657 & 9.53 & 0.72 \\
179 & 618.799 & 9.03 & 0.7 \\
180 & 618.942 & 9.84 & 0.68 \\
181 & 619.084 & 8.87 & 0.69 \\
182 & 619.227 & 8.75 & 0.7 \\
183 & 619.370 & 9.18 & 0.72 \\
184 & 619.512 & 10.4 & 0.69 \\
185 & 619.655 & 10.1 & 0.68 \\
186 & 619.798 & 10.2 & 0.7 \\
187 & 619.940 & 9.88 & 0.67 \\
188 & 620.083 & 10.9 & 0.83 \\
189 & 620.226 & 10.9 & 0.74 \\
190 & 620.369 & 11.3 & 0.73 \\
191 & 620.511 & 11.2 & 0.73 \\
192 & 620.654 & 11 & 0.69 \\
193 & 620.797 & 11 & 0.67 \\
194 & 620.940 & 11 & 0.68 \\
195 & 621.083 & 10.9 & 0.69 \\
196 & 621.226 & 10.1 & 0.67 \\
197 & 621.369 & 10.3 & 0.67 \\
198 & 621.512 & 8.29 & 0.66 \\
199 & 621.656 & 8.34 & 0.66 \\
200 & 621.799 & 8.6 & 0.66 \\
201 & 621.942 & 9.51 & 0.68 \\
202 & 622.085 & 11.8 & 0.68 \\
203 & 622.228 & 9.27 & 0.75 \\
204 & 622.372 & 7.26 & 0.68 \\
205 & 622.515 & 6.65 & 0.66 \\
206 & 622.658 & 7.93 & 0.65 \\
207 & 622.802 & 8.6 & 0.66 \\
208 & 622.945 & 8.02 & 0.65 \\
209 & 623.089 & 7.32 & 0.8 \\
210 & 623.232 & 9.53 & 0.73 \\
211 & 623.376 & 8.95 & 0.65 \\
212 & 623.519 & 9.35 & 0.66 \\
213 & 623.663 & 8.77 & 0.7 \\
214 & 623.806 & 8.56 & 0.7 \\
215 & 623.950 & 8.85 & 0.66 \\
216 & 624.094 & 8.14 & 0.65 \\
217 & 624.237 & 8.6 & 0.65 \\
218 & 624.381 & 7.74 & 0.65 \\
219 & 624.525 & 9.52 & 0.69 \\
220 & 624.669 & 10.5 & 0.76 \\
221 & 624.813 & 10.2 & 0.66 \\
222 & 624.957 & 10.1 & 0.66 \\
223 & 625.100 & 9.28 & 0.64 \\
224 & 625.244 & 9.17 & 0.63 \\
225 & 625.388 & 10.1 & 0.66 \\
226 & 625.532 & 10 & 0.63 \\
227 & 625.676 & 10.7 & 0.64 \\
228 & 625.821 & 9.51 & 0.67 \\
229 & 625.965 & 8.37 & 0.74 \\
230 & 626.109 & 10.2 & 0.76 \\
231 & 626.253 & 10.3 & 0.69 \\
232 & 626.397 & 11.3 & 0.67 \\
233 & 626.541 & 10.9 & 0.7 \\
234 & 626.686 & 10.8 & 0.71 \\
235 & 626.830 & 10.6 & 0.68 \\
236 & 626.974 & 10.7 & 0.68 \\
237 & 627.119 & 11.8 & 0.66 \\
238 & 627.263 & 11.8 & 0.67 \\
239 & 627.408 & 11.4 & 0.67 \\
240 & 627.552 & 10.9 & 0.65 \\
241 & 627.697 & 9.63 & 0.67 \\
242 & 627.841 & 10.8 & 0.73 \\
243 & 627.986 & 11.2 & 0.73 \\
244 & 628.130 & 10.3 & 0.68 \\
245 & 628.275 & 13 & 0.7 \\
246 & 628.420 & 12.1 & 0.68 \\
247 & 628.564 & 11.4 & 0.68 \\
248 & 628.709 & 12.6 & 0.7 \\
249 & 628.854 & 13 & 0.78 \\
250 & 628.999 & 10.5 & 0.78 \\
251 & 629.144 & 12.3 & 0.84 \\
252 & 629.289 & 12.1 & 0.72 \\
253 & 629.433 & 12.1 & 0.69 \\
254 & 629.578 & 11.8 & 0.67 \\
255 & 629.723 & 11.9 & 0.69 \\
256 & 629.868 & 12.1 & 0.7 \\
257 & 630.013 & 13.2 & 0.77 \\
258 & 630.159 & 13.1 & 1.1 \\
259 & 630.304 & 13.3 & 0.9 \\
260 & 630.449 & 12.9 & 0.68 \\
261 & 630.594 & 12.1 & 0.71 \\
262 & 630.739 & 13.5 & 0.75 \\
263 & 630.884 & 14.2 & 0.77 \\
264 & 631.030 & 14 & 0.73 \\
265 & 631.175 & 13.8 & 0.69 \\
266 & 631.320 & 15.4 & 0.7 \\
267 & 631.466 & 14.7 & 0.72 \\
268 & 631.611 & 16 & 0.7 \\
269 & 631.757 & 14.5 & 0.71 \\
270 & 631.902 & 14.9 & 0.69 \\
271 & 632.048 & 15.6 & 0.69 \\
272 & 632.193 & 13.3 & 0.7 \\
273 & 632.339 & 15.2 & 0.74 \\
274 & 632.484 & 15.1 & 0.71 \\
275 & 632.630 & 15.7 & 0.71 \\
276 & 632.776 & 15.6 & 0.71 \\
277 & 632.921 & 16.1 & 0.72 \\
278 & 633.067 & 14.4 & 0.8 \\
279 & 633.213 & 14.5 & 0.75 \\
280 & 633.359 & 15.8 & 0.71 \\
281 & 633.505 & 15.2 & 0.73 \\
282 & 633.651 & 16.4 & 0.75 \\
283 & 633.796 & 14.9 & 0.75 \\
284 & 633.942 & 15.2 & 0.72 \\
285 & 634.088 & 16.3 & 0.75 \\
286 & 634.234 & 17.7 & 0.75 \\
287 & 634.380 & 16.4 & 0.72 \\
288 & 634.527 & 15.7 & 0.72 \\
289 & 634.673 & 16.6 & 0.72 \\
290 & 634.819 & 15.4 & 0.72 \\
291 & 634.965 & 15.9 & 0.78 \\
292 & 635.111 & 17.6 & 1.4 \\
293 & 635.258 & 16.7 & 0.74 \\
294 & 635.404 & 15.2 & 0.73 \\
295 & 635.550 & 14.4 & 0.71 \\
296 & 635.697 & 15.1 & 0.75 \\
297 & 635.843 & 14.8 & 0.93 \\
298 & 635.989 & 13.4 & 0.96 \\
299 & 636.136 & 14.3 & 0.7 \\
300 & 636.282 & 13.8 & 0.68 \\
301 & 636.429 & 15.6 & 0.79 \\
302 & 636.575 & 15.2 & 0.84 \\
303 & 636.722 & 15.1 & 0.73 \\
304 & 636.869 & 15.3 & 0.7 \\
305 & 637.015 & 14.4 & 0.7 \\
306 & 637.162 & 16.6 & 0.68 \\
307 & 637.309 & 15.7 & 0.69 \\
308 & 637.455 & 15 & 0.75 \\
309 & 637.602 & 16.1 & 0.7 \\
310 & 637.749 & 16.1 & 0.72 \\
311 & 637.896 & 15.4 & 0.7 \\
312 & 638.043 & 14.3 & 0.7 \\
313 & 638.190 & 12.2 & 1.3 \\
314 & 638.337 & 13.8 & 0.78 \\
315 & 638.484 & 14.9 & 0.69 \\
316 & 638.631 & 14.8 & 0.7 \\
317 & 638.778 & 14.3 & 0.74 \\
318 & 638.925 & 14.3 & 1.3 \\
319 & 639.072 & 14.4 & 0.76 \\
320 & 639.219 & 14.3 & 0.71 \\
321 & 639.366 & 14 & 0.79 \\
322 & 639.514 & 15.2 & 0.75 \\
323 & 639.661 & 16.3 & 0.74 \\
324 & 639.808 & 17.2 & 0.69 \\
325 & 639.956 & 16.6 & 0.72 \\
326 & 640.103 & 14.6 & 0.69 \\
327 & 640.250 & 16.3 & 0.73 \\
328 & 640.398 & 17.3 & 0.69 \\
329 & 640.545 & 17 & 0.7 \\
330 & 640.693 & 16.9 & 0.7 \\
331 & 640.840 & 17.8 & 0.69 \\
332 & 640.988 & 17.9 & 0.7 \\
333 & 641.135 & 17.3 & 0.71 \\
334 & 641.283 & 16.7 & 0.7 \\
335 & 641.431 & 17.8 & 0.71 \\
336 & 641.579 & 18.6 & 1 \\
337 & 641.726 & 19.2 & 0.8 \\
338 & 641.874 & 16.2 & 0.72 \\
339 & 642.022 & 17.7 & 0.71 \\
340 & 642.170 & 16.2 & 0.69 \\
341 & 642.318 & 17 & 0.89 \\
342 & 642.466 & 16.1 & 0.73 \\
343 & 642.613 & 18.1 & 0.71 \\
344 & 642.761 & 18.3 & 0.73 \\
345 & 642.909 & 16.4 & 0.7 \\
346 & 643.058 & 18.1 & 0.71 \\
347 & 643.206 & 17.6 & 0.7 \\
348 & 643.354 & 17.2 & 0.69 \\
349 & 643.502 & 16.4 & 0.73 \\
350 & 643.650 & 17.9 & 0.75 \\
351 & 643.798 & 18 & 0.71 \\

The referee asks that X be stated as 1.3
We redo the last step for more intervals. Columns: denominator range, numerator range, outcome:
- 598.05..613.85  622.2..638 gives 0.92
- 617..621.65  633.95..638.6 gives 1.46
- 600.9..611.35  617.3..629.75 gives 0.73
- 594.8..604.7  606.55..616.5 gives 1.18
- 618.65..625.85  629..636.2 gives 1.54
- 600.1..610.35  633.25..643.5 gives 1.15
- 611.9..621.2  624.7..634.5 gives 1.05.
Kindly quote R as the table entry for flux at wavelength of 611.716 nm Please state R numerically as 13.5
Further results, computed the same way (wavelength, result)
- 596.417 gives 11.3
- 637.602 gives 16.1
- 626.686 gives 10.8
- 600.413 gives 12.3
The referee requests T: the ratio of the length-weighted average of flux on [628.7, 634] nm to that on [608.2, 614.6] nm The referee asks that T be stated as 0.94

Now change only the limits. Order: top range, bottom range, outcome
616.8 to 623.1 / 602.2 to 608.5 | 0.72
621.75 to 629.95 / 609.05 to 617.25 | 0.73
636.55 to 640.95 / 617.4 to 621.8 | 1.48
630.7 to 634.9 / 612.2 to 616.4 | 1.08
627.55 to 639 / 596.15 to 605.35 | 1.14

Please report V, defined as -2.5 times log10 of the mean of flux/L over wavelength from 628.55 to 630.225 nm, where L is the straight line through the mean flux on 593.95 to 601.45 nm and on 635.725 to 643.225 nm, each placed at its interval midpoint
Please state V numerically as 0.215 mag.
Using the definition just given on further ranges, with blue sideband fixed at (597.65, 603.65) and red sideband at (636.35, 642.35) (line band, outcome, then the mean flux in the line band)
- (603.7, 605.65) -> -0.11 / 14.1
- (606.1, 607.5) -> -0.12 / 14.5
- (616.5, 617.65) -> 0.35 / 10.1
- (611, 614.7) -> -0.11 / 14.9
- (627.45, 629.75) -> 0.27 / 11.6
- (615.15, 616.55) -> 0.16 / 11.8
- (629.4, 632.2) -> 0.11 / 13.6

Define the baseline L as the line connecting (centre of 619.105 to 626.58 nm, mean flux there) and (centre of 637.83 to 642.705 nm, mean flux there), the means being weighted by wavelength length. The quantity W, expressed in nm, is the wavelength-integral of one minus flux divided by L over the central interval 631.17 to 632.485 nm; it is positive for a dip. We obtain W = -0.200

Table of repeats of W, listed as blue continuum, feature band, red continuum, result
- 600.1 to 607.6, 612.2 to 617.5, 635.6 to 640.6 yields 0.30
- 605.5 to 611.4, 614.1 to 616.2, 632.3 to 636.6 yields 0.11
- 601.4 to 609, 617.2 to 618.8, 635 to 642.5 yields 0.38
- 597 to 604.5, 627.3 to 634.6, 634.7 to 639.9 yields 0.48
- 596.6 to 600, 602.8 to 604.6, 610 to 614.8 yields -0.11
